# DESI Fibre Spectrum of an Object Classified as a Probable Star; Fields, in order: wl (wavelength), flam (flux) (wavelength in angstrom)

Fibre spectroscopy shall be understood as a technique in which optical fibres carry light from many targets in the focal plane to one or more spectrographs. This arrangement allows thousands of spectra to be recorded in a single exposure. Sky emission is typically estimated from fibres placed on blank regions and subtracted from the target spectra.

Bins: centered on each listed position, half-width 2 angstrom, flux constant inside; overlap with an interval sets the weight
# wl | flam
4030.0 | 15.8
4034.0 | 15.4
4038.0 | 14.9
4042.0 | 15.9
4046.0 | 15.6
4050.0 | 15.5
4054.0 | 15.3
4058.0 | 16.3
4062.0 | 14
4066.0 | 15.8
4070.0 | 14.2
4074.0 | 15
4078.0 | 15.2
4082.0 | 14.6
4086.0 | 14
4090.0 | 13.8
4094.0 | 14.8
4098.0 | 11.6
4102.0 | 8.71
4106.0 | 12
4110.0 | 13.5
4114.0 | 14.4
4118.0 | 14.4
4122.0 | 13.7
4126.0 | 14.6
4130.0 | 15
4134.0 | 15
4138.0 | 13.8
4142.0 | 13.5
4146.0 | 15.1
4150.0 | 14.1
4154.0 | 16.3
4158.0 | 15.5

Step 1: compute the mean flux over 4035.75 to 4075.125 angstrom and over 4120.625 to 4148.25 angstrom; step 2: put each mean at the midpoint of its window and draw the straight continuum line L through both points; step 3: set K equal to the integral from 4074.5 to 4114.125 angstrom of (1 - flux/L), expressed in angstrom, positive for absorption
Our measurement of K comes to 4.2 angstrom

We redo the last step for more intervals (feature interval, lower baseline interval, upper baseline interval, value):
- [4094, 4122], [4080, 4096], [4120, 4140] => 3.2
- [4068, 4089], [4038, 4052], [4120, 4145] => 0.7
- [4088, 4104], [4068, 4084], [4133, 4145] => 2.6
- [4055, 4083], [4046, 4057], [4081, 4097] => -0.3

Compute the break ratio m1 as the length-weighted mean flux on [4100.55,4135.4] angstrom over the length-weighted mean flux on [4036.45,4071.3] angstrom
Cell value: 0.9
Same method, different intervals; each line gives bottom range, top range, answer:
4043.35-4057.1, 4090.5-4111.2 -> 0.78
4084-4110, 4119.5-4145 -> 1.14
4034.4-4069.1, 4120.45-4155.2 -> 0.95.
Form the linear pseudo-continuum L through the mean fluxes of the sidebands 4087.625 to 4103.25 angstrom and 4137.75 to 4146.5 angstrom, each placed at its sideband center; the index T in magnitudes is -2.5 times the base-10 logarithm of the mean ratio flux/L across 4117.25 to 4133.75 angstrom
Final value -0.08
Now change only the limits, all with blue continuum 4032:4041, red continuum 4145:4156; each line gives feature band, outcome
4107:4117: 0.104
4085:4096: 0.073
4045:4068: -0.013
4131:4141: 0.060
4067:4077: 0.031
